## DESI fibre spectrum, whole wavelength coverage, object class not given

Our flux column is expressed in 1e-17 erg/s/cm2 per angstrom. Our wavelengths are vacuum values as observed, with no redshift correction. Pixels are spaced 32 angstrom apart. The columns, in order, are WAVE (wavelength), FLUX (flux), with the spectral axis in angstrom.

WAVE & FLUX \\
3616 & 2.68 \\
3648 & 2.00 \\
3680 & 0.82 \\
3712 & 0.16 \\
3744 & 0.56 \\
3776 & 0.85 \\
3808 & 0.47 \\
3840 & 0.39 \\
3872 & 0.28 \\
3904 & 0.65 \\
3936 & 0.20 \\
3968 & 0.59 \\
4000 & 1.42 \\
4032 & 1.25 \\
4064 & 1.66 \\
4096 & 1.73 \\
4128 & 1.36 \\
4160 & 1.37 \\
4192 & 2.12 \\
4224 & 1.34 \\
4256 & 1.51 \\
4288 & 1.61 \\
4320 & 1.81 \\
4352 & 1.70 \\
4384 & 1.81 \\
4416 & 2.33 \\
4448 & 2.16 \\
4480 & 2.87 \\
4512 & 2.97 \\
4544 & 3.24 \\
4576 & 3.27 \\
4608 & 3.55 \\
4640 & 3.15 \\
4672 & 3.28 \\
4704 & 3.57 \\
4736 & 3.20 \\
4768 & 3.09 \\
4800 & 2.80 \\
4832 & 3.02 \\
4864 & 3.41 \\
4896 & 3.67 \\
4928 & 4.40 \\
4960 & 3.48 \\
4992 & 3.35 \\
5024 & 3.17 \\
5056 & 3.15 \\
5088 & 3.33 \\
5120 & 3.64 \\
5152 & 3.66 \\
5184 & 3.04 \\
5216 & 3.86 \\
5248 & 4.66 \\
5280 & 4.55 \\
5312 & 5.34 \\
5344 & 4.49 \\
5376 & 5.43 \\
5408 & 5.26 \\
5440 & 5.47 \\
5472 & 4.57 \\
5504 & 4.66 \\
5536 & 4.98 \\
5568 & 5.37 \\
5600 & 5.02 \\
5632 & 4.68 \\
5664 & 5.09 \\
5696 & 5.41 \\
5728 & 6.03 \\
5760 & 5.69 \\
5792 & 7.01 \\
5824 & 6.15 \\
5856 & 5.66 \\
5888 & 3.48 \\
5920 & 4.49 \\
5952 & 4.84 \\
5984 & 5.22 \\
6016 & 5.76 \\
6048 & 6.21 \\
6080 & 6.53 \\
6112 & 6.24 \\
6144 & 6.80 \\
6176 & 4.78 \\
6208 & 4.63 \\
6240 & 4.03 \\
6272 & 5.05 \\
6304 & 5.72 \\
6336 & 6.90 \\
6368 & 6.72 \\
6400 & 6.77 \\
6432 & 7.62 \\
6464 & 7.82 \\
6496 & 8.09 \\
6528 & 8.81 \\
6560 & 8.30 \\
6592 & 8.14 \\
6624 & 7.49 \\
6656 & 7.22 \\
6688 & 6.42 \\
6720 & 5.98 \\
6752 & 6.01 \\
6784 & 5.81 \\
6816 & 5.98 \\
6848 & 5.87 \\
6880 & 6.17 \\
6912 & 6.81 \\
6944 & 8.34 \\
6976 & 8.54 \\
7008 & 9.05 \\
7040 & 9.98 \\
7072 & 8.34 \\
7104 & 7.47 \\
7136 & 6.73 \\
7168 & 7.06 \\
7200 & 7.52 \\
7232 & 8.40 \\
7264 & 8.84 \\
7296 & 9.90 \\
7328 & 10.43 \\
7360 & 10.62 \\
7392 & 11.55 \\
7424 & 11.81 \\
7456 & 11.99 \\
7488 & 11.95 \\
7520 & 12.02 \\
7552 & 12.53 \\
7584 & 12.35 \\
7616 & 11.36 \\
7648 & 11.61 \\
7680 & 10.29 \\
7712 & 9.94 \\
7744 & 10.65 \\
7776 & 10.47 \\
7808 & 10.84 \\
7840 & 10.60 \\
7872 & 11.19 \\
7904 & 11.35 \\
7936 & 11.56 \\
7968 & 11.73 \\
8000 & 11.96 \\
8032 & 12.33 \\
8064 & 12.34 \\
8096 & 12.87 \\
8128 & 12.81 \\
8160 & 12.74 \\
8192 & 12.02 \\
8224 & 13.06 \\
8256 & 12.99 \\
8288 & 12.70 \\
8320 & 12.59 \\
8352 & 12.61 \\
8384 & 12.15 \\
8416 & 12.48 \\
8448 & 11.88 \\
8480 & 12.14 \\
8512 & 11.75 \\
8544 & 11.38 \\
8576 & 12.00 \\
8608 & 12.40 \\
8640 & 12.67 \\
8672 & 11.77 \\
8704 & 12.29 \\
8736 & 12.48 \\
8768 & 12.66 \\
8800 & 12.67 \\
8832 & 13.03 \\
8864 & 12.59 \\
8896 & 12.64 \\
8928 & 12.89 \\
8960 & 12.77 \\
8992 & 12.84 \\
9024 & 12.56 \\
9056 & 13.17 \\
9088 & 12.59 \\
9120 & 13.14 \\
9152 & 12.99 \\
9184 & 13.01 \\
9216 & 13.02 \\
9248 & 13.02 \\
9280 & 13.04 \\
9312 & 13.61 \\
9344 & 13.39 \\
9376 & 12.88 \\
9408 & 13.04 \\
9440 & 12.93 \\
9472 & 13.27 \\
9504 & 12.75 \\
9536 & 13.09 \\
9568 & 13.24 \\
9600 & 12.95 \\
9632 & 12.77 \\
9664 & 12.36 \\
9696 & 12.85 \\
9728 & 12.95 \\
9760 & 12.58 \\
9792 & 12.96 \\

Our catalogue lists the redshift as 0.000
